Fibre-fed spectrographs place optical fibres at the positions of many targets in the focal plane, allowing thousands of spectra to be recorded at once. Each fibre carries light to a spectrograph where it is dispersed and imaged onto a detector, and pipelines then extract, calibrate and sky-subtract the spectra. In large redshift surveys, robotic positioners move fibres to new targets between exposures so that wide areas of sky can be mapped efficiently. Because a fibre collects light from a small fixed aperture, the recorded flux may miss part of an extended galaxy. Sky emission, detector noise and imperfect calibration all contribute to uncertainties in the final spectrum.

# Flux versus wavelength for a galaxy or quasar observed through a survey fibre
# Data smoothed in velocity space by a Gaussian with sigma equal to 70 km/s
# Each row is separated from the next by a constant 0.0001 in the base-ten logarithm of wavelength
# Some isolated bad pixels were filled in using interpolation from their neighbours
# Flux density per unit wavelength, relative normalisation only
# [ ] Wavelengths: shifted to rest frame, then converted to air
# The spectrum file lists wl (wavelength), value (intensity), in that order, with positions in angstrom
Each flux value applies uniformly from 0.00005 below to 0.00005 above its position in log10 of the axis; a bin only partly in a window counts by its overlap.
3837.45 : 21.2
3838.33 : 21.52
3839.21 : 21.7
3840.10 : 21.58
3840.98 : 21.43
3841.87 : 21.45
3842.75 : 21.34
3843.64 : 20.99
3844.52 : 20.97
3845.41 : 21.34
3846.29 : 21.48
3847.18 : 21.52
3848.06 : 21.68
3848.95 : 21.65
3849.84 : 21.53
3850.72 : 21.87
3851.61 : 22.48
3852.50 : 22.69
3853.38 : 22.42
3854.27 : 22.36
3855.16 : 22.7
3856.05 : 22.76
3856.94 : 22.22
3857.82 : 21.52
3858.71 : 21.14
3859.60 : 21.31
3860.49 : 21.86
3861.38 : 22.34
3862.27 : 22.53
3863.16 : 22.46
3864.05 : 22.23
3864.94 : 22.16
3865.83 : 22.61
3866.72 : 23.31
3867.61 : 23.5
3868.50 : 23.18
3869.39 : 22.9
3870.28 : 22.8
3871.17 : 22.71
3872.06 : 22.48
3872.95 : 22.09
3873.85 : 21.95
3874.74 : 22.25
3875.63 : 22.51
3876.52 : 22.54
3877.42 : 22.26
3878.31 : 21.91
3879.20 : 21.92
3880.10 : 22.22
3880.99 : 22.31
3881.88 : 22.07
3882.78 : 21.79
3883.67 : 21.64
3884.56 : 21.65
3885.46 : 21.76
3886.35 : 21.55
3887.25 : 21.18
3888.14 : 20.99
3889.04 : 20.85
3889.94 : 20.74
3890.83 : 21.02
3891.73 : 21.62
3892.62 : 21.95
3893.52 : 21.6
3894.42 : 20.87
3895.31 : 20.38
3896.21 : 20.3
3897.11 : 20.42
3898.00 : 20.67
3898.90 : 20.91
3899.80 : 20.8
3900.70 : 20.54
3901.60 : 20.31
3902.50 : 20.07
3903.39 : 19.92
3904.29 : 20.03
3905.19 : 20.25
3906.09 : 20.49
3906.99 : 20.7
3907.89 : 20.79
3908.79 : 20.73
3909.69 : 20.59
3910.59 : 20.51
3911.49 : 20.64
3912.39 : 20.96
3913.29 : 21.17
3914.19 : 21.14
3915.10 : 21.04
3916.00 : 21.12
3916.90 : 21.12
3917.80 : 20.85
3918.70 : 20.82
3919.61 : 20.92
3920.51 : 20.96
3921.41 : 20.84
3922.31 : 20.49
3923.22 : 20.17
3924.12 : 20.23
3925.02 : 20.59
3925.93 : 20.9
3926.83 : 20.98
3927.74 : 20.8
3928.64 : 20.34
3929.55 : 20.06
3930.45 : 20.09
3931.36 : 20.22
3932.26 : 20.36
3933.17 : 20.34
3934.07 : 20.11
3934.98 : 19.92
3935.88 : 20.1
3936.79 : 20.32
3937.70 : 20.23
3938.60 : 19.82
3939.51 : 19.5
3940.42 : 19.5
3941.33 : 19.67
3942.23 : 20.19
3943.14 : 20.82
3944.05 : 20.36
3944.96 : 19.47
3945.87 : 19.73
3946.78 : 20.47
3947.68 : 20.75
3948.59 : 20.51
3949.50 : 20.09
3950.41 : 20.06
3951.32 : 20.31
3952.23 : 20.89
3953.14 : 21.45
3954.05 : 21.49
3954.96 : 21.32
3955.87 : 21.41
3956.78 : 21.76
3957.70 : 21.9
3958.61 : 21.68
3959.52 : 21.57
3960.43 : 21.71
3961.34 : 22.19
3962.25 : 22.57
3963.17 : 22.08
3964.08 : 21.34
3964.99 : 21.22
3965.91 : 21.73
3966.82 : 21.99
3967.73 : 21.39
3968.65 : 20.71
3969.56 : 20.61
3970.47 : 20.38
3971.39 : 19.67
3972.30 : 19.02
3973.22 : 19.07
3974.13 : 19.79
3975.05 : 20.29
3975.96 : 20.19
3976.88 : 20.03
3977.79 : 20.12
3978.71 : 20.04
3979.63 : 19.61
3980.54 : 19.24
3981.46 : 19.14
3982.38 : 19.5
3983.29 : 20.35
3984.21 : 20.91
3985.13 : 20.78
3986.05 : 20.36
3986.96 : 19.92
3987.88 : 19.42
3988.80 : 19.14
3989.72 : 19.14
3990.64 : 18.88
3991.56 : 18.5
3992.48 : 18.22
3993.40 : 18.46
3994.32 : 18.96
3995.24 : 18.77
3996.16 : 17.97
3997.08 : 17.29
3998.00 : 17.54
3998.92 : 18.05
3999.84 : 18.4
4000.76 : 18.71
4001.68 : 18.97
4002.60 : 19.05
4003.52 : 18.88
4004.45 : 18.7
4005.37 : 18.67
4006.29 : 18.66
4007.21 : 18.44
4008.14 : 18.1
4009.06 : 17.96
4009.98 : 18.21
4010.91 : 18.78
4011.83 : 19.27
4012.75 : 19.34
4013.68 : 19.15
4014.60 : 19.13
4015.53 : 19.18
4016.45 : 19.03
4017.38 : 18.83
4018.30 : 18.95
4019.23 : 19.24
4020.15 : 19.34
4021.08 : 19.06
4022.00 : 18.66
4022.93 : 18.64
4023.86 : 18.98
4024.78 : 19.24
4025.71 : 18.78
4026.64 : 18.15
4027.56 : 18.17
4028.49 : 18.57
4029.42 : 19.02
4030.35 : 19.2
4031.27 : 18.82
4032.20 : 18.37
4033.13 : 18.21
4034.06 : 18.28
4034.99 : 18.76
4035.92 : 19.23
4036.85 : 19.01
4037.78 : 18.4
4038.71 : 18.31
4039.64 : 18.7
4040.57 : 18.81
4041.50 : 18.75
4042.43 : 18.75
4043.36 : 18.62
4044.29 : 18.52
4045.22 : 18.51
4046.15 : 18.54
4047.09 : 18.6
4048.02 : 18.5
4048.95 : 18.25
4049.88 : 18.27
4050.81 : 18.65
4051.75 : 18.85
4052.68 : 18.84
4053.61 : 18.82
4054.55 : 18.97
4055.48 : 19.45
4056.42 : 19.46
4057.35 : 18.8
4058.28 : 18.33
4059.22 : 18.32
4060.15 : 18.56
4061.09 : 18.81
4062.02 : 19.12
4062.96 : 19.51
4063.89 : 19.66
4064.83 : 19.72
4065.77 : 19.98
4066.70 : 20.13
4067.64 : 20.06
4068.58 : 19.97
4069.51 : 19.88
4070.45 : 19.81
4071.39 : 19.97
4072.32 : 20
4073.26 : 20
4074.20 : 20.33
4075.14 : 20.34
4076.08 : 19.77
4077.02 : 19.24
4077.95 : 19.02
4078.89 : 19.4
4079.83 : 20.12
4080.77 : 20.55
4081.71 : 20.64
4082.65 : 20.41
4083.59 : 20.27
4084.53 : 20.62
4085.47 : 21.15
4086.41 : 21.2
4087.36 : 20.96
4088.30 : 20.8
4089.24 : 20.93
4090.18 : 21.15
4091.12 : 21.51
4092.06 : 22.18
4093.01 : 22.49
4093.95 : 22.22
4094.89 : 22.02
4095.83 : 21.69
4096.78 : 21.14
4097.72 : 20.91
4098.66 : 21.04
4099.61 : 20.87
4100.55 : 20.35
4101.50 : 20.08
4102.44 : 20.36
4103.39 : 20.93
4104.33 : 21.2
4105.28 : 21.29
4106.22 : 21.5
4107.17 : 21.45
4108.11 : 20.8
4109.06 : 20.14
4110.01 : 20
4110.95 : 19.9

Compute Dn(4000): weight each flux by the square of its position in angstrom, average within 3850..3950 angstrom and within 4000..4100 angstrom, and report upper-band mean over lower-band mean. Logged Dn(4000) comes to 1.0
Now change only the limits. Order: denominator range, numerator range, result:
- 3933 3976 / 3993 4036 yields 0.93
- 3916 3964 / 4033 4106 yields 1.02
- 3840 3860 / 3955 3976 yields 1.03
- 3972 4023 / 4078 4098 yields 1.15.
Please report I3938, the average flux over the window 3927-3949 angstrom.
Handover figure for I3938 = 20.2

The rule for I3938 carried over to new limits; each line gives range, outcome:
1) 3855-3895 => 22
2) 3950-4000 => 20.2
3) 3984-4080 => 19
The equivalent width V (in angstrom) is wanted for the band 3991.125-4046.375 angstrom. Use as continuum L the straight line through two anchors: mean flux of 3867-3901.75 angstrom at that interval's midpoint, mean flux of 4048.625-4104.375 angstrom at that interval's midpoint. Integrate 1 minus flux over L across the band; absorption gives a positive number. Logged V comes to 5.1 angstrom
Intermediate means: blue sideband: 21.7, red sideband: 20.1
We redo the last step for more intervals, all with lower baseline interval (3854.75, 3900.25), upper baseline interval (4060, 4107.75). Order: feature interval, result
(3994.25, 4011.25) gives 2.1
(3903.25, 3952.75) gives 2.5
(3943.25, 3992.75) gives 1.9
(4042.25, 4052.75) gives 1.1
